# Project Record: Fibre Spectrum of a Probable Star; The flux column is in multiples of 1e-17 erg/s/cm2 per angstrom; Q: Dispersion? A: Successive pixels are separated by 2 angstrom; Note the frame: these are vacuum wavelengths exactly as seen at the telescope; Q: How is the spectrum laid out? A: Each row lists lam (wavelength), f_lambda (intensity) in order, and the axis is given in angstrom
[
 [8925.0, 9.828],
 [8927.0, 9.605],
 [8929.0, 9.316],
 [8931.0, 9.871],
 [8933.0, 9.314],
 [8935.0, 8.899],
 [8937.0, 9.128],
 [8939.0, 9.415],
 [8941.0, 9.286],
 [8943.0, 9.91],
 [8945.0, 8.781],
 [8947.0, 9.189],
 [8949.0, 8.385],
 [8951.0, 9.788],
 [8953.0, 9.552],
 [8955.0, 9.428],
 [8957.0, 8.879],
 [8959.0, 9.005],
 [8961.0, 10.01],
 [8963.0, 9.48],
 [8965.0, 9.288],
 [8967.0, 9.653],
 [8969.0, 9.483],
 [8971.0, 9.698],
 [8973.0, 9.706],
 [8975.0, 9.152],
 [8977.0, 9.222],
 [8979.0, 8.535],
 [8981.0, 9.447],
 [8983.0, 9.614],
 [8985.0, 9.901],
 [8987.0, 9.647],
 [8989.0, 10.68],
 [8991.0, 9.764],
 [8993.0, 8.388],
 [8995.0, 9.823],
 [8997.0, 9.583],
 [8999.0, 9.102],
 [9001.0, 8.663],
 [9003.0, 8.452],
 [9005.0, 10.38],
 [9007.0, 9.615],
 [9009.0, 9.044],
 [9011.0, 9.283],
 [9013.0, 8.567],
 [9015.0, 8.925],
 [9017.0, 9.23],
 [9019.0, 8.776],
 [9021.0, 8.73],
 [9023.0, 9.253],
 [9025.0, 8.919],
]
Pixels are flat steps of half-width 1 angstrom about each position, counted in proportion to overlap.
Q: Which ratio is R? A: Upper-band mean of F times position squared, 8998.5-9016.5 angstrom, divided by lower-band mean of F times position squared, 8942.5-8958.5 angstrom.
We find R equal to 1.0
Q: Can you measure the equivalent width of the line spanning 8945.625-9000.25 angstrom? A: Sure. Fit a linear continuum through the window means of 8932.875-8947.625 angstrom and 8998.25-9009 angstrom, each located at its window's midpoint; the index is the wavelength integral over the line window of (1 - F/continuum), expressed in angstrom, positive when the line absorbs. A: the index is -1.1 angstrom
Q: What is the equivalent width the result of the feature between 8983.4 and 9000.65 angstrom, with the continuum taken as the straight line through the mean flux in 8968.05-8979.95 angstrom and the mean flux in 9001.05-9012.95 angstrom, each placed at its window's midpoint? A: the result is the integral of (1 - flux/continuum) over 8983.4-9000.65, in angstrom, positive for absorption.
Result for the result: -0.6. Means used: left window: 9.3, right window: 9.24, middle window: 9.58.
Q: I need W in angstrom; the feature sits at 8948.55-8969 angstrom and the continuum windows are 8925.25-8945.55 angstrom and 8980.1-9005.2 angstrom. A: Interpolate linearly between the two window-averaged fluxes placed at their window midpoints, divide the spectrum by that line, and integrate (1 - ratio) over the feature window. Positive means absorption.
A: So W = 0.1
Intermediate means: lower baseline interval 9.38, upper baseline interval 9.47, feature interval 9.38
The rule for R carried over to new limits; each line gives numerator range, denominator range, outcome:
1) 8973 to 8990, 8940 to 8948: 1.03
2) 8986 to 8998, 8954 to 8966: 1.04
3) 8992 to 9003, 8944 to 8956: 1.00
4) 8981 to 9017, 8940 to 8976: 1.01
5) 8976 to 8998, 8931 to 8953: 1.04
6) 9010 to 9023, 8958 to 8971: 0.95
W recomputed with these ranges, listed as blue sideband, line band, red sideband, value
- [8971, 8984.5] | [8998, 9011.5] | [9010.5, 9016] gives -0.3 angstrom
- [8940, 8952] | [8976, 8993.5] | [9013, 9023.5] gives -0.8 angstrom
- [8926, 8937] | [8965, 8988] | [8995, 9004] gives -0.7 angstrom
